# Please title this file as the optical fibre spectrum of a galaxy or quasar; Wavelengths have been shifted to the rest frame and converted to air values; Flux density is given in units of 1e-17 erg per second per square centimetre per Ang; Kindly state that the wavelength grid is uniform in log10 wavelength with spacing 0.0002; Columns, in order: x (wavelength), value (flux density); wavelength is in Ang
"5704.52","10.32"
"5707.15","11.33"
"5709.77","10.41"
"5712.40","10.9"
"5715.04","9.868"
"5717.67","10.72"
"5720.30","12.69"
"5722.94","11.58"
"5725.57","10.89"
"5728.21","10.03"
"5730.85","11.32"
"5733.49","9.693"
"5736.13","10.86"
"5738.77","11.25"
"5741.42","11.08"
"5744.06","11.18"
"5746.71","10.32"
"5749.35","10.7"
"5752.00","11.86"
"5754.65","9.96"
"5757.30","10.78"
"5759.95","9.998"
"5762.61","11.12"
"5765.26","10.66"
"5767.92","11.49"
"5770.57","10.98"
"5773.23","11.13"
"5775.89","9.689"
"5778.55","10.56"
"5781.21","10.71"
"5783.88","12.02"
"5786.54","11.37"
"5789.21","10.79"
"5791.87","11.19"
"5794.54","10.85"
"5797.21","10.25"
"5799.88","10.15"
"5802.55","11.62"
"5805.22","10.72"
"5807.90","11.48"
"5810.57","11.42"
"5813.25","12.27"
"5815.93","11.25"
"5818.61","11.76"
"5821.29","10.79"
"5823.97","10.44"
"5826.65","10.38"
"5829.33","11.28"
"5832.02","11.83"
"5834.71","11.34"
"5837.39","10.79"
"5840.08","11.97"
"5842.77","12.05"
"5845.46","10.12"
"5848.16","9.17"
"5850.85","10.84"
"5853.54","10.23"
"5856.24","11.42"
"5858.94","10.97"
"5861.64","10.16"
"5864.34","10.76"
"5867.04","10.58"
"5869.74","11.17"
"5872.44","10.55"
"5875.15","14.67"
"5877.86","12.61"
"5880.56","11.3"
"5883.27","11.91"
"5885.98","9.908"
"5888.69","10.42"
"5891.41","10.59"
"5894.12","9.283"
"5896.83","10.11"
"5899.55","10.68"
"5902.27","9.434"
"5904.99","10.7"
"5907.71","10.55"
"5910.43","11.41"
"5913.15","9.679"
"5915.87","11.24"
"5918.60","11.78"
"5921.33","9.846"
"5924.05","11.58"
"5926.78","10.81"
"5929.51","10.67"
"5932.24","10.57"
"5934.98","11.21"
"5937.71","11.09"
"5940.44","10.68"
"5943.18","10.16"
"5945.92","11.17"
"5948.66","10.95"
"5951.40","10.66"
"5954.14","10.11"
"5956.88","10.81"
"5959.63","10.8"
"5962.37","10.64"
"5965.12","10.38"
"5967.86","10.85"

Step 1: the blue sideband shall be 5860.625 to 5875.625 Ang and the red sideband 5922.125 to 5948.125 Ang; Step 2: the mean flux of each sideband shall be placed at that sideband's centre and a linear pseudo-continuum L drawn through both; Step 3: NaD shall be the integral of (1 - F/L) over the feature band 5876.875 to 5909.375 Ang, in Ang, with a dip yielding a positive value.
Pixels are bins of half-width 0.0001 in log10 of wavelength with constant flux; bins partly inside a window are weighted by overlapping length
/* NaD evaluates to 1.28 Ang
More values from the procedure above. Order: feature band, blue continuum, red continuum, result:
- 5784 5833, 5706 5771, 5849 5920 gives -1.1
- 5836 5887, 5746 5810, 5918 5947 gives -1.3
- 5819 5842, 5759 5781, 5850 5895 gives -0.5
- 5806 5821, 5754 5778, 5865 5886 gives -0.6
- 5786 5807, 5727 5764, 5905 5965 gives -0.2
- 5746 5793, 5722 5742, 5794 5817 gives 0.5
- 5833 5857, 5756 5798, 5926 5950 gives -0.1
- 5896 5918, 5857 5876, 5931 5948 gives 0.9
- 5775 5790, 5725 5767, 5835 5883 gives 0.0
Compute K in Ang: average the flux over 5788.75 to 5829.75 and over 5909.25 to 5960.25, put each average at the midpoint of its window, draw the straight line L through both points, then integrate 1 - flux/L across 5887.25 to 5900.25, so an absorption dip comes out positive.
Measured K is 0.82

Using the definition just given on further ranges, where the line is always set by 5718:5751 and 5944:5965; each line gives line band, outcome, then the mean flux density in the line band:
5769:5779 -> 0.3 Ang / 10.6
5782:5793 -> -0.4 Ang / 11.3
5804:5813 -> -0.4 Ang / 11.3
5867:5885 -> -1.8 Ang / 11.9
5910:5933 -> -0.2 Ang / 10.8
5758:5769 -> 0.1 Ang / 10.8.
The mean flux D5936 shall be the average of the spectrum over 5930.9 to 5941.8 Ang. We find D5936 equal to 10.9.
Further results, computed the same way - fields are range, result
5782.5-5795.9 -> 11.2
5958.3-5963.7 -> 10.7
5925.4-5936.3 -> 10.8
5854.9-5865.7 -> 10.8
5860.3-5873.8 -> 10.6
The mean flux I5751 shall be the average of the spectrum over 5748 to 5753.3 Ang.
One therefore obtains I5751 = 11.3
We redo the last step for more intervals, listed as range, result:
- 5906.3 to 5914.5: 10.6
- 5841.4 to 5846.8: 11.1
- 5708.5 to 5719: 10.5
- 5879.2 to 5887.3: 11.1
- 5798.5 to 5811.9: 11.1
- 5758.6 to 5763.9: 10.5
